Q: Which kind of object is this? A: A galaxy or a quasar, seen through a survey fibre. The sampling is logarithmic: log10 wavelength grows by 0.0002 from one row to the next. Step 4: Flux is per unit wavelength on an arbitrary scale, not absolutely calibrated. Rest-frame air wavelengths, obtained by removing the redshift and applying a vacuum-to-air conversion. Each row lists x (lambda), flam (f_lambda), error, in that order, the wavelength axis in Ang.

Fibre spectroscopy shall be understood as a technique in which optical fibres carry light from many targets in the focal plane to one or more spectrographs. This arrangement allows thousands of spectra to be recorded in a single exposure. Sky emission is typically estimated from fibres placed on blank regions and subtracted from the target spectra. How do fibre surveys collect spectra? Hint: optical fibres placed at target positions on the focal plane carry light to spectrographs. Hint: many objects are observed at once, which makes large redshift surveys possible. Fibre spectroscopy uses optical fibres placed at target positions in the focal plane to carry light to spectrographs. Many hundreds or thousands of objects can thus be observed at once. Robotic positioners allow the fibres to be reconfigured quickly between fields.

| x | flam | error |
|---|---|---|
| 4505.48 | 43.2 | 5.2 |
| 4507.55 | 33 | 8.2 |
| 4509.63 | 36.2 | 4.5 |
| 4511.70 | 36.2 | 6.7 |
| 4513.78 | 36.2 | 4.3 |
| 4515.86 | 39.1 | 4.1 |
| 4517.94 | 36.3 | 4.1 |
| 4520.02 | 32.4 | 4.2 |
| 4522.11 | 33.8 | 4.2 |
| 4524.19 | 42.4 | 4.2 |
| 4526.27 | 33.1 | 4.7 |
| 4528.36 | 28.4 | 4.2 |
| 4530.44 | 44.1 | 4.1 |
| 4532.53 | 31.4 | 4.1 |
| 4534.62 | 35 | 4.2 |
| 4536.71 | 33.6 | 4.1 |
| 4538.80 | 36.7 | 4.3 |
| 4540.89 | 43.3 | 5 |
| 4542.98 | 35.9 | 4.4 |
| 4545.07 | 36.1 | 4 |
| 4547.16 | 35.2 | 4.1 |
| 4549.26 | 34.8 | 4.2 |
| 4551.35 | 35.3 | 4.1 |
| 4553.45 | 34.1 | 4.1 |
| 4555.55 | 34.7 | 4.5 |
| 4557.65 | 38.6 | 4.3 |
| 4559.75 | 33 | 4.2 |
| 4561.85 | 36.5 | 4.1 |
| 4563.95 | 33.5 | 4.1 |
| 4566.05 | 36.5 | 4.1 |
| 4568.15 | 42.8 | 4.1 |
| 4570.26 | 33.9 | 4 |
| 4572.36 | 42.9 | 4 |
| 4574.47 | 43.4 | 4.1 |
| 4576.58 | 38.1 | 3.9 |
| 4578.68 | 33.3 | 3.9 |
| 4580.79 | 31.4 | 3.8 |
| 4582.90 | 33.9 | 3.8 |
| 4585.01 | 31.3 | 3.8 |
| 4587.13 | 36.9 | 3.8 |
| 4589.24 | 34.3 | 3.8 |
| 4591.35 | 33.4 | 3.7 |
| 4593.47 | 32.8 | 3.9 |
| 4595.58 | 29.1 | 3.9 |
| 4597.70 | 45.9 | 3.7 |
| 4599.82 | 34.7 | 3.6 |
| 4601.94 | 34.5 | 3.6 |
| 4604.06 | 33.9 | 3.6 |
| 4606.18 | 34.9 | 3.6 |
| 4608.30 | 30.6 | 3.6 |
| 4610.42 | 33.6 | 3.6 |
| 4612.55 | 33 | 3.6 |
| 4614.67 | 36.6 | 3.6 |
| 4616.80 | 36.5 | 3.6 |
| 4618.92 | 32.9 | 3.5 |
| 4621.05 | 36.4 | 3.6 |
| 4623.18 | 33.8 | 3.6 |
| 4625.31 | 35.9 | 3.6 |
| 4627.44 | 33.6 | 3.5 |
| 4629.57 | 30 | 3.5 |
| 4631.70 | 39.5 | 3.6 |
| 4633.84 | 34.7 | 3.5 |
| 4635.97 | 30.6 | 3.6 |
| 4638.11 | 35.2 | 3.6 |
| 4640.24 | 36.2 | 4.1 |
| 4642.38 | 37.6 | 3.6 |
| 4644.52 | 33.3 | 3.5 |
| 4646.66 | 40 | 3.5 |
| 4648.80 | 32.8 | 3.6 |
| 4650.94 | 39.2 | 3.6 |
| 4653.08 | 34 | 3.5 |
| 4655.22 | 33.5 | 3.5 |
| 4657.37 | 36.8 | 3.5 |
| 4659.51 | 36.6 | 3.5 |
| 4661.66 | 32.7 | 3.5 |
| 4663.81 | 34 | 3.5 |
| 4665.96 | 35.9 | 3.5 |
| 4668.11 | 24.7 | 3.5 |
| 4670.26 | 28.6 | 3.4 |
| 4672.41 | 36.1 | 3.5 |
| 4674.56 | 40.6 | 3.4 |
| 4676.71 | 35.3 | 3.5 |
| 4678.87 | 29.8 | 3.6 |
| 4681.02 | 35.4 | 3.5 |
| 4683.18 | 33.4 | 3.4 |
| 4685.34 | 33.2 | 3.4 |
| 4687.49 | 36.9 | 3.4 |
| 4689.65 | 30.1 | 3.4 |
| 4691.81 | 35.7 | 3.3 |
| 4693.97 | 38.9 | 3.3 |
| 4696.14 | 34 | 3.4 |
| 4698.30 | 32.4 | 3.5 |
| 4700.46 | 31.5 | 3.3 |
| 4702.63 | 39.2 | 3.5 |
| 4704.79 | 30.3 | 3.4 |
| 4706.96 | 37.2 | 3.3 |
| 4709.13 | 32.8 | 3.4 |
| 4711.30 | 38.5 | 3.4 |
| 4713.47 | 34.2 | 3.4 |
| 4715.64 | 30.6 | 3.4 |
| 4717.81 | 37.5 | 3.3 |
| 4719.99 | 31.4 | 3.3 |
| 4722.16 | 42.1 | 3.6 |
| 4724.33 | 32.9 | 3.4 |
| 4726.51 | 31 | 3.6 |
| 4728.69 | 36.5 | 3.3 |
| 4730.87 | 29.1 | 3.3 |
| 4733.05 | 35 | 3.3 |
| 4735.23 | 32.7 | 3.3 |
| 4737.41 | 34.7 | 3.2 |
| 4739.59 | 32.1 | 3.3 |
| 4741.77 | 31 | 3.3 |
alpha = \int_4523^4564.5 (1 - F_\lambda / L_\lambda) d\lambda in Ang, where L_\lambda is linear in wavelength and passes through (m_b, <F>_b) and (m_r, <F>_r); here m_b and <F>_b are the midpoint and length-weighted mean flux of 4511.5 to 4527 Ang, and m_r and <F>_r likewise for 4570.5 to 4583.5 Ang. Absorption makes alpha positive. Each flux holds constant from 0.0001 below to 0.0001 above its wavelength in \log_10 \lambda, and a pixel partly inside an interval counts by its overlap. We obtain 0.9 Ang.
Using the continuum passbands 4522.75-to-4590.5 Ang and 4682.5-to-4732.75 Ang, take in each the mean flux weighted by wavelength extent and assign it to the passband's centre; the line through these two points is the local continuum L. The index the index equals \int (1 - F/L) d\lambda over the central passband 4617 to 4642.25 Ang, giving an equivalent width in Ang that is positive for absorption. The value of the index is 0.43 Ang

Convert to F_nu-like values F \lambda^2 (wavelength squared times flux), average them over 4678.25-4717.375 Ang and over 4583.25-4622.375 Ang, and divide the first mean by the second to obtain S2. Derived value 1.0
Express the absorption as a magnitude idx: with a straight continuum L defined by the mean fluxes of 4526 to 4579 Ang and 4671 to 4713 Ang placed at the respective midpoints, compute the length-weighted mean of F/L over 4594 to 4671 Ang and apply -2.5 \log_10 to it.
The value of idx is 0.030 mag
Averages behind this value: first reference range 36.4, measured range 34.5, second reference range 34.7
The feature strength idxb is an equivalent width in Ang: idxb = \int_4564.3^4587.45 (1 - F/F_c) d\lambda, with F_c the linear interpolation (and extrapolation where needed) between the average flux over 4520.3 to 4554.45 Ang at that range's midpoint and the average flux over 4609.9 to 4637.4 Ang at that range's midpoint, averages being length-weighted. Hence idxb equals -1.0 Ang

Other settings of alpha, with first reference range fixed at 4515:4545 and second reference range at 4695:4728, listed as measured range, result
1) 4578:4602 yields 0.8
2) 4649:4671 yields 0.8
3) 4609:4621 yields 0.3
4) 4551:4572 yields -0.2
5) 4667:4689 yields 0.9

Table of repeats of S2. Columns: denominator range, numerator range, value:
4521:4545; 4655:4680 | 0.99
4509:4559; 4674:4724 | 1.04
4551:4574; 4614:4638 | 0.97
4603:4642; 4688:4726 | 1.04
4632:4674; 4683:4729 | 1.02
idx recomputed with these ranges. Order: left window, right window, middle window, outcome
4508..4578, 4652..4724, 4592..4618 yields 0.03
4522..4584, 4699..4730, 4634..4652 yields -0.01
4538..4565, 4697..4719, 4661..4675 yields 0.06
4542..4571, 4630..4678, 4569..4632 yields 0.01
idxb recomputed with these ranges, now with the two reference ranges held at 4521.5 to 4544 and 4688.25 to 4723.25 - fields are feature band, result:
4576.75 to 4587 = 0.7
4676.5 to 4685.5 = 0.4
